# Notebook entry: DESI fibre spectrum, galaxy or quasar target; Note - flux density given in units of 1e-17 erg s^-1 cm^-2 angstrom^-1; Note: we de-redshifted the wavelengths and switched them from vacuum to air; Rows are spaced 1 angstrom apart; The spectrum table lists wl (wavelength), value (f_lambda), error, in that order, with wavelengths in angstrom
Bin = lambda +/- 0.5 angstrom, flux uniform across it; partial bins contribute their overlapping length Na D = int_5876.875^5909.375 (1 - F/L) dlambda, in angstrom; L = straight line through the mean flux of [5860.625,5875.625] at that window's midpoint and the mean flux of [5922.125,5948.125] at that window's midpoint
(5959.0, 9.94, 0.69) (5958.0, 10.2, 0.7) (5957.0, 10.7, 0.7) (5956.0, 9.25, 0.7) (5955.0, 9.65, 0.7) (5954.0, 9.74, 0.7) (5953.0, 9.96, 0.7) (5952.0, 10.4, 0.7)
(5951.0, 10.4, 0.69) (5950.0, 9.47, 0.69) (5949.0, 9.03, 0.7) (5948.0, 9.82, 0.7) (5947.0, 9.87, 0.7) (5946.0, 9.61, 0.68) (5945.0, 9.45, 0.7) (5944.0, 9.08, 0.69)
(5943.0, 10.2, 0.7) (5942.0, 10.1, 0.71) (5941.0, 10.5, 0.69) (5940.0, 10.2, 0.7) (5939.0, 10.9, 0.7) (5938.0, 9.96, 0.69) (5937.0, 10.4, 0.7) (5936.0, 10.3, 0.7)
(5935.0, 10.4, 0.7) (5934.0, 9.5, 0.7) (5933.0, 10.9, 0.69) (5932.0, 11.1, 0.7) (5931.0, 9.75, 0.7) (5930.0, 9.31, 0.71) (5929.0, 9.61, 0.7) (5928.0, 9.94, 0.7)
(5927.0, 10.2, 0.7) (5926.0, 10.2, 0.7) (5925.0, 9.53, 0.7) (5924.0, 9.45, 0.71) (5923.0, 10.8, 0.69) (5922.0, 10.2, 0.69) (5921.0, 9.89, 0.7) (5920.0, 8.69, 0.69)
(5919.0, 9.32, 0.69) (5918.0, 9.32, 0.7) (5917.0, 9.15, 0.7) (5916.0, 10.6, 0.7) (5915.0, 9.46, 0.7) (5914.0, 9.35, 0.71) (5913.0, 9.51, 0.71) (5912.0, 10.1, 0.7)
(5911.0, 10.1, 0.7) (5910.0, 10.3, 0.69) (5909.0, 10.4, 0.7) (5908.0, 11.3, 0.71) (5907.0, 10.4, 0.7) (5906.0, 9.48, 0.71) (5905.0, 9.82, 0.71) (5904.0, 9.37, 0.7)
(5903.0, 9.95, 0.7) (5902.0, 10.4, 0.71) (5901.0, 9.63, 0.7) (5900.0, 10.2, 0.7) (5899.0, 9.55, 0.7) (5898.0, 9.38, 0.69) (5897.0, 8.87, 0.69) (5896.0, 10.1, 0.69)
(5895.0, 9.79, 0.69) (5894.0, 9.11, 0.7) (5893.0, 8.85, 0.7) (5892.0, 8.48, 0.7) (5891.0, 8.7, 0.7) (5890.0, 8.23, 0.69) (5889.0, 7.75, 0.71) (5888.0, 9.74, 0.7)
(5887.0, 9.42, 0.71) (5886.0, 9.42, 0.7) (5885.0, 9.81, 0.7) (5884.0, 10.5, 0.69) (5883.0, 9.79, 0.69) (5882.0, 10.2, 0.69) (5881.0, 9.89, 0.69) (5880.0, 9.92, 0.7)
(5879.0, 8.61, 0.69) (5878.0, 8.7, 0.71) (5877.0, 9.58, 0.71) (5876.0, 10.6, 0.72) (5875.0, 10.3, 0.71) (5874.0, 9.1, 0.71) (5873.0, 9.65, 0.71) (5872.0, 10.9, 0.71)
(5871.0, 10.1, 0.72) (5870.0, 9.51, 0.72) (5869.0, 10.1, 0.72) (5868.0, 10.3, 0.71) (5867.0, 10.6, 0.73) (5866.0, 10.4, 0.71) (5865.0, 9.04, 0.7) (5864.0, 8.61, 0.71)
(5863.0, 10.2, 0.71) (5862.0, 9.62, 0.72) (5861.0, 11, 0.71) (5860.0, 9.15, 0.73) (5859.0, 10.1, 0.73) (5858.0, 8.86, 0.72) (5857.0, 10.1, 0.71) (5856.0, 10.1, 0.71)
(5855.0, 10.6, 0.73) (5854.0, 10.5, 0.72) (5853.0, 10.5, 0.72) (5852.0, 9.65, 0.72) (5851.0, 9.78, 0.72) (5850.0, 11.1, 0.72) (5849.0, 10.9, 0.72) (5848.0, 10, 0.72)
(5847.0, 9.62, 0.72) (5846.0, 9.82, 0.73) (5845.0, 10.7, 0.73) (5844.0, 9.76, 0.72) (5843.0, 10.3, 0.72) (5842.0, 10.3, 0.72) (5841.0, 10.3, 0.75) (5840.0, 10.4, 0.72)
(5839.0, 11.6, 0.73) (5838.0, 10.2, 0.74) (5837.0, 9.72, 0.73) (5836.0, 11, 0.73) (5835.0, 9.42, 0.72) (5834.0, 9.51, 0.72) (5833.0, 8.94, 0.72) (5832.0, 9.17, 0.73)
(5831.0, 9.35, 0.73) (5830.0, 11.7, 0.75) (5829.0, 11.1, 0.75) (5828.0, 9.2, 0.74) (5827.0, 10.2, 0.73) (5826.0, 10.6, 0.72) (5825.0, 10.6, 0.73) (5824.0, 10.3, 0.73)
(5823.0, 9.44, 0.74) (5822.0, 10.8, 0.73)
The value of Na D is 1.4 angstrom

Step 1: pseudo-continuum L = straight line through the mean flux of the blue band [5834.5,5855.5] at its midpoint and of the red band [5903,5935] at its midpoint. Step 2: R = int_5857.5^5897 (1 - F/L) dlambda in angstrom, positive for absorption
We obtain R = 2.1 angstrom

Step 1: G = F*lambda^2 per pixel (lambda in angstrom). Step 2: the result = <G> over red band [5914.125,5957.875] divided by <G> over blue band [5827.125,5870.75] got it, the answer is 1.01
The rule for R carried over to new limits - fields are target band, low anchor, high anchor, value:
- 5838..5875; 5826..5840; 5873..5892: -1.1 angstrom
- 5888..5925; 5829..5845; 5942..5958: 1.2 angstrom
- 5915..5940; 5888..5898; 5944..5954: -1.4 angstrom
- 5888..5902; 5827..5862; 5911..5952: 1.1 angstrom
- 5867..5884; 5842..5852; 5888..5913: 0.0 angstrom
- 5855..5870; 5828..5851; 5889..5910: 0.1 angstrom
